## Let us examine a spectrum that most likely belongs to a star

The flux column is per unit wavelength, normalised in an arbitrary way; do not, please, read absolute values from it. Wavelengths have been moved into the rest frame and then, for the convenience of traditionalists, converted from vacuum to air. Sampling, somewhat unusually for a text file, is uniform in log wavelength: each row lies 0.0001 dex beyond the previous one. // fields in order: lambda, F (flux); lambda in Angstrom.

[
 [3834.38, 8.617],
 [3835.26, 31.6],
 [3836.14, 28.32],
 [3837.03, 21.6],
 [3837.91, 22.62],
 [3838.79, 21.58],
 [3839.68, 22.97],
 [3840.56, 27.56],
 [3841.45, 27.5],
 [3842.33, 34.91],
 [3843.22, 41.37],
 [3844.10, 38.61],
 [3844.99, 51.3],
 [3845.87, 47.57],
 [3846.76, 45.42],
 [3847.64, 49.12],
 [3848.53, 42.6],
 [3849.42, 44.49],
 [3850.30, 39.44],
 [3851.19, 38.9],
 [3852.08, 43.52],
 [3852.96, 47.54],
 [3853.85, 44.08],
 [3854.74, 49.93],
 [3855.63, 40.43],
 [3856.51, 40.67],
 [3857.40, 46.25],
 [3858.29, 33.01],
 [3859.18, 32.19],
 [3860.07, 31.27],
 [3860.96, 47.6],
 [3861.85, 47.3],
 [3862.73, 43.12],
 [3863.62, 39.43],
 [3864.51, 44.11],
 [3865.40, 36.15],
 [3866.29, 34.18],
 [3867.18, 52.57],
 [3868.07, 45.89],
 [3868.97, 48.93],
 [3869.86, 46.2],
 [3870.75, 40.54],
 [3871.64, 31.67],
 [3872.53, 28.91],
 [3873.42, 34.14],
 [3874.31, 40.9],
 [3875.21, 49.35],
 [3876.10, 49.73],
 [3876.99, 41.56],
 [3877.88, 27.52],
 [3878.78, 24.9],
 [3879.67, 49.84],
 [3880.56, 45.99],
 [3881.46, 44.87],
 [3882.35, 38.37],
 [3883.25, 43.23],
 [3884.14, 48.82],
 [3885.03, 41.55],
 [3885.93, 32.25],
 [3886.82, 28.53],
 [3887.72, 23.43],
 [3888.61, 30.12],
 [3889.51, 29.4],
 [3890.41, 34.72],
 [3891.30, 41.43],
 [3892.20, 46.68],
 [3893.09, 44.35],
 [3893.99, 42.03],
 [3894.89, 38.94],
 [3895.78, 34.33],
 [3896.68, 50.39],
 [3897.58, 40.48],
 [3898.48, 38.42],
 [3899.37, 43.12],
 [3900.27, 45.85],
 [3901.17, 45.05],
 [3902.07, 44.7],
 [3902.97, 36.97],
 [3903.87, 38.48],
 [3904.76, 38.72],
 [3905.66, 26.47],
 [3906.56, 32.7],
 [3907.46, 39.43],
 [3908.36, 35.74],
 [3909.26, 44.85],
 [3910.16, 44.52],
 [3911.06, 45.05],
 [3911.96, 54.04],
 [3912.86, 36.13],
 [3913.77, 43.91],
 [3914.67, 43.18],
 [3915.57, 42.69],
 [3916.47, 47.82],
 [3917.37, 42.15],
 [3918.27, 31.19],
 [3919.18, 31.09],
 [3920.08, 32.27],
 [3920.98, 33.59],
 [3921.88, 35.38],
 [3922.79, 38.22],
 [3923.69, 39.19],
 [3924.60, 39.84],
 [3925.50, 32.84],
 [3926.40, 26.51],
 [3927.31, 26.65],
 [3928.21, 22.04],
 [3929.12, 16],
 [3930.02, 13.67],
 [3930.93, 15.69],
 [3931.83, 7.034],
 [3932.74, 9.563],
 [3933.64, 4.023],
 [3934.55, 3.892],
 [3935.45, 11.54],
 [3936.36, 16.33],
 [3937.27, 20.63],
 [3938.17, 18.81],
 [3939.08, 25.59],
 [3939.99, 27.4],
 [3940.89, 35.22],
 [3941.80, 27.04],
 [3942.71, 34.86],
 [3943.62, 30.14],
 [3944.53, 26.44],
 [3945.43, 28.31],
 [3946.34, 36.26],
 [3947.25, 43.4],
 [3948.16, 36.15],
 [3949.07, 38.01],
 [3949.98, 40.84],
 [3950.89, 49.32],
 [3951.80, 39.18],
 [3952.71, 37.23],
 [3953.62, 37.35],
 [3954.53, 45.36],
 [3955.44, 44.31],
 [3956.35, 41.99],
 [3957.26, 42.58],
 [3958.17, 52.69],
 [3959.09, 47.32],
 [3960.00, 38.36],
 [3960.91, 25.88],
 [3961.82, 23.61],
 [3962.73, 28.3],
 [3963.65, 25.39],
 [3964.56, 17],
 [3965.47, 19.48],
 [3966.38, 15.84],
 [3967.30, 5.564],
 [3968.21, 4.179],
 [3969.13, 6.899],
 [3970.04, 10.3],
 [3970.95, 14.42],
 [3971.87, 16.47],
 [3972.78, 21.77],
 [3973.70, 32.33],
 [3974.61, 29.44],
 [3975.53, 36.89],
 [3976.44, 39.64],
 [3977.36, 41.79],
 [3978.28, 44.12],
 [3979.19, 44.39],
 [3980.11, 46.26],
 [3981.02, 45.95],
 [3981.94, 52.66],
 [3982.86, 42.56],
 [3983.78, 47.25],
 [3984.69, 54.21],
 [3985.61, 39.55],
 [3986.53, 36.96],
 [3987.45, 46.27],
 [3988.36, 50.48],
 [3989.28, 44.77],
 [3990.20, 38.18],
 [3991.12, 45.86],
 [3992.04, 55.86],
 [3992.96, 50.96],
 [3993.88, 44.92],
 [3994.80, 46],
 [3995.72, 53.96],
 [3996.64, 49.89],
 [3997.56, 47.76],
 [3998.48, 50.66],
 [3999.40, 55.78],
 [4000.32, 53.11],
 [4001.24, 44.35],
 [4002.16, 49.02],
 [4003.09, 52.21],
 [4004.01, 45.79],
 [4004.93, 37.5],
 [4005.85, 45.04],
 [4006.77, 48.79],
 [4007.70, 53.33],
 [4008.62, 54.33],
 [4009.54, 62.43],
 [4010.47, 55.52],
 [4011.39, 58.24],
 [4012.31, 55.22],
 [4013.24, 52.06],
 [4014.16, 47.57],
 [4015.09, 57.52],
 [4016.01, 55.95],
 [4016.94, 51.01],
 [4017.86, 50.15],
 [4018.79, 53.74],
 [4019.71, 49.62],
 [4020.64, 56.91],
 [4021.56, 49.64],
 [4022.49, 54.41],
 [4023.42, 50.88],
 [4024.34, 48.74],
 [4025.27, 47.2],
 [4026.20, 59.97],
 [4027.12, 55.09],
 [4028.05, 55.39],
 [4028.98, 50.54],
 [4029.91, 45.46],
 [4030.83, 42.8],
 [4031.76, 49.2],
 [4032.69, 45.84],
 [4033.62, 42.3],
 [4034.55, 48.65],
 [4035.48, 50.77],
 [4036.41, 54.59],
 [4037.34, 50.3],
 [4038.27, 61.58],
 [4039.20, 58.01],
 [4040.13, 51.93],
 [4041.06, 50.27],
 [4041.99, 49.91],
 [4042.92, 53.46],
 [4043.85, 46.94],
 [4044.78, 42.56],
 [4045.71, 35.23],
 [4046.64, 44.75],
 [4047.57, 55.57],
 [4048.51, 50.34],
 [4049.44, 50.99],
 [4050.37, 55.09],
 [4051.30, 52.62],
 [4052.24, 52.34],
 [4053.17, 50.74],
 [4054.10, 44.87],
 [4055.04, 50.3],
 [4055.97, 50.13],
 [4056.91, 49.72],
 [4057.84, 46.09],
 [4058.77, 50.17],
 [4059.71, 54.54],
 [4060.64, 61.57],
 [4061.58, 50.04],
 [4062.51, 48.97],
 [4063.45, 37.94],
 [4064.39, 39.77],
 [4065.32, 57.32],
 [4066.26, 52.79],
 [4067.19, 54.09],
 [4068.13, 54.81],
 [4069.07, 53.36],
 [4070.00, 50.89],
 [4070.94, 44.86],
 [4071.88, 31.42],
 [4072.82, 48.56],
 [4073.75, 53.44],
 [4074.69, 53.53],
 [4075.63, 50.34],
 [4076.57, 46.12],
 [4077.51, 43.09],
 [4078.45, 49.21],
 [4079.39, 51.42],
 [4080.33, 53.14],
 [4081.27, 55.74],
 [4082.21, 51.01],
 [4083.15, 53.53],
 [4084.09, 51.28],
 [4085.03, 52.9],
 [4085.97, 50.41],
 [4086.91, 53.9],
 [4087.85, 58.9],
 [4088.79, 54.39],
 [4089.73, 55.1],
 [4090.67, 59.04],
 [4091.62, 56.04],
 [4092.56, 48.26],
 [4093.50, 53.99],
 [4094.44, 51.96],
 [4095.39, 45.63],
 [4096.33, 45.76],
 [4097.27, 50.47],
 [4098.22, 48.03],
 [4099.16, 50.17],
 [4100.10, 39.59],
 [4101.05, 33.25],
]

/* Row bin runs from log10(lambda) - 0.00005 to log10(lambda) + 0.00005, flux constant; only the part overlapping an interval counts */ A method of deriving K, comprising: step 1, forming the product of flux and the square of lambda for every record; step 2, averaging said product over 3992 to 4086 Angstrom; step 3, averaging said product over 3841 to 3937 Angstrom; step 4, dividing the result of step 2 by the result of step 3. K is 1.5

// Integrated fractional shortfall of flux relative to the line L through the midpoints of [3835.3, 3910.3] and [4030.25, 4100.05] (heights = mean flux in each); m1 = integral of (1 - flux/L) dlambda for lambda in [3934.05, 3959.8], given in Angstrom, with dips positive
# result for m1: 5.9 Angstrom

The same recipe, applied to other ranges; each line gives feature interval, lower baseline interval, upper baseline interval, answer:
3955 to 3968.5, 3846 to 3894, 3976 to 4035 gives 5.0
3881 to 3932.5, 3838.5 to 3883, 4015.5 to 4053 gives 7.9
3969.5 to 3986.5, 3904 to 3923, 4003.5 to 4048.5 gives 3.5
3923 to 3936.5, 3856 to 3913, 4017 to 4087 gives 7.4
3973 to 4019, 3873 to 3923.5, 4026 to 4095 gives -1.5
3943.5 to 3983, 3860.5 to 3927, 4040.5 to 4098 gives 9.9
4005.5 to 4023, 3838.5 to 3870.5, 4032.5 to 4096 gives -1.8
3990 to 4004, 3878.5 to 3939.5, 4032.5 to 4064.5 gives -1.7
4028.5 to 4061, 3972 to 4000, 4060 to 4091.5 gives -0.8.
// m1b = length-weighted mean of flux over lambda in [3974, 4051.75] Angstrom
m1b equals 49.2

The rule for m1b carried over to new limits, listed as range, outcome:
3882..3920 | 39.5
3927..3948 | 21.9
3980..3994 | 46.5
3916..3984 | 30.1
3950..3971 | 29.8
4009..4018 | 54.7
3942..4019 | 40.7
